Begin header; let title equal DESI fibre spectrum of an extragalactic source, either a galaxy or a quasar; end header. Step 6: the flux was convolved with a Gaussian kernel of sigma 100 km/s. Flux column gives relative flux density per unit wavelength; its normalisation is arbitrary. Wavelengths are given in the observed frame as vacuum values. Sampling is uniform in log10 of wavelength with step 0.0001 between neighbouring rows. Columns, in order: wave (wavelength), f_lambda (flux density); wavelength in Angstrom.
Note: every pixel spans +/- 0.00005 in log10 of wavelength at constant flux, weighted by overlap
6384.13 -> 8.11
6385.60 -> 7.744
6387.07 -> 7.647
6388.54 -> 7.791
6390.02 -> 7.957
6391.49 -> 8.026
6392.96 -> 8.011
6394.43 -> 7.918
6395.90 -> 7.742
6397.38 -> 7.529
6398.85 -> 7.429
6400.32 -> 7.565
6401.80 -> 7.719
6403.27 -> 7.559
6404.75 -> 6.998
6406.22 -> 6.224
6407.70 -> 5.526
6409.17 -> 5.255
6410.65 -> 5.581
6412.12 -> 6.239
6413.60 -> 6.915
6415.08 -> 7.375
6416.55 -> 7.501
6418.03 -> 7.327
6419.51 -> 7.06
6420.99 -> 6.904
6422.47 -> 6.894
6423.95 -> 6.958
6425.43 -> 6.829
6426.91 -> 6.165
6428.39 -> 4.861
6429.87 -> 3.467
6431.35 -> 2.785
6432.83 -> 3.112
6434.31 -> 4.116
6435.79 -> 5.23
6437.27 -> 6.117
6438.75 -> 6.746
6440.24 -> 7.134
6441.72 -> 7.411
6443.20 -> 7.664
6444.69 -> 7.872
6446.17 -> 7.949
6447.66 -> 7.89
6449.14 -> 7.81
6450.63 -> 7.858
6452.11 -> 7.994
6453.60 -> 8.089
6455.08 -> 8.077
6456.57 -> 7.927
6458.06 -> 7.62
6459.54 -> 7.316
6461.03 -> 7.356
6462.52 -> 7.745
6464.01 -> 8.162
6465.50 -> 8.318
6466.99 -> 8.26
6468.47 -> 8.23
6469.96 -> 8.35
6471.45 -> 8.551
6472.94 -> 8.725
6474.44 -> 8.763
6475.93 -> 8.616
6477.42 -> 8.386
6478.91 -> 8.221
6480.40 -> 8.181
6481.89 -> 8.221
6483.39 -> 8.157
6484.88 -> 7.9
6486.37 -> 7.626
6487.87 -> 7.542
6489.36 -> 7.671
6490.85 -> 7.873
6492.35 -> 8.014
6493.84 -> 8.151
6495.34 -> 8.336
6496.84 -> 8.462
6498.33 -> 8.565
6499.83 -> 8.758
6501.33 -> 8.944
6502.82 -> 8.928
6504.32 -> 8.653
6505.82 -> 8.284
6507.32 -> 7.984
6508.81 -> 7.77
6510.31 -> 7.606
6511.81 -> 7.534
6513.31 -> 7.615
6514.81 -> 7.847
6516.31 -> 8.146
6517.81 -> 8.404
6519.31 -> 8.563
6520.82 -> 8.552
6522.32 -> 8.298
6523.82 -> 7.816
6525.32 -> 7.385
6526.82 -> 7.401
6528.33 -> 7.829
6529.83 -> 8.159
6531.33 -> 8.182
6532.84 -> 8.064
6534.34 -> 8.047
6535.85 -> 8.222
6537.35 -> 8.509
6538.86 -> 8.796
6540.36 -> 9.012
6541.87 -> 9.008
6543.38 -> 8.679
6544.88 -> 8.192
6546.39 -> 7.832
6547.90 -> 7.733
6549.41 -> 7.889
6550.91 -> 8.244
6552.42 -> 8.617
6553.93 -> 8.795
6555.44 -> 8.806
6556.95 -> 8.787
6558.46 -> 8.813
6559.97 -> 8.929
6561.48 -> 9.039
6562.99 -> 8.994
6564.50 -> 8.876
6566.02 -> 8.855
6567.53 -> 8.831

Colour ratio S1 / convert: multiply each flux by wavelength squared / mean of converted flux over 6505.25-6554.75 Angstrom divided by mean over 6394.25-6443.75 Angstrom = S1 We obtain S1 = 1.32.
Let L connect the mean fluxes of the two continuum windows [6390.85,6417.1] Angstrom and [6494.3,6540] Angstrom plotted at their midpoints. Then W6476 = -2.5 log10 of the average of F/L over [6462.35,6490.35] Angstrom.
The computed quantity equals -0.06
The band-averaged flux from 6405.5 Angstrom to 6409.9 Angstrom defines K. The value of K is 5.67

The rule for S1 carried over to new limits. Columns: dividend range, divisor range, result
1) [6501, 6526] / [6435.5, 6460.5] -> 1.11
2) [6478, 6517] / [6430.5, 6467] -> 1.17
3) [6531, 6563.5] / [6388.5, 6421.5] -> 1.25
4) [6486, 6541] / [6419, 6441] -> 1.49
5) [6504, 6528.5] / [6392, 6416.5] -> 1.18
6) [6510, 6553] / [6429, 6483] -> 1.13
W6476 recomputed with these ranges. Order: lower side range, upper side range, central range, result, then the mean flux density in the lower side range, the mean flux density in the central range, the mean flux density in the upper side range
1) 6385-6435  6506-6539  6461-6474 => -0.13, 6.61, 8.24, 8.02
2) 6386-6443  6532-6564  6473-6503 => -0.08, 6.58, 8.26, 8.53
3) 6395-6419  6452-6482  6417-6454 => 0.16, 6.91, 6.48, 8.15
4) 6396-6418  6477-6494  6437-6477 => -0.04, 6.86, 7.9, 7.99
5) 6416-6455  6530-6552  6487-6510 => -0.09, 6.55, 8.25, 8.32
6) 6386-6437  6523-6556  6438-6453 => -0.10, 6.54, 7.63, 8.24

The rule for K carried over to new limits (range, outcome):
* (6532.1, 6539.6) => 8.33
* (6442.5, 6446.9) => 7.83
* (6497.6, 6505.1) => 8.76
